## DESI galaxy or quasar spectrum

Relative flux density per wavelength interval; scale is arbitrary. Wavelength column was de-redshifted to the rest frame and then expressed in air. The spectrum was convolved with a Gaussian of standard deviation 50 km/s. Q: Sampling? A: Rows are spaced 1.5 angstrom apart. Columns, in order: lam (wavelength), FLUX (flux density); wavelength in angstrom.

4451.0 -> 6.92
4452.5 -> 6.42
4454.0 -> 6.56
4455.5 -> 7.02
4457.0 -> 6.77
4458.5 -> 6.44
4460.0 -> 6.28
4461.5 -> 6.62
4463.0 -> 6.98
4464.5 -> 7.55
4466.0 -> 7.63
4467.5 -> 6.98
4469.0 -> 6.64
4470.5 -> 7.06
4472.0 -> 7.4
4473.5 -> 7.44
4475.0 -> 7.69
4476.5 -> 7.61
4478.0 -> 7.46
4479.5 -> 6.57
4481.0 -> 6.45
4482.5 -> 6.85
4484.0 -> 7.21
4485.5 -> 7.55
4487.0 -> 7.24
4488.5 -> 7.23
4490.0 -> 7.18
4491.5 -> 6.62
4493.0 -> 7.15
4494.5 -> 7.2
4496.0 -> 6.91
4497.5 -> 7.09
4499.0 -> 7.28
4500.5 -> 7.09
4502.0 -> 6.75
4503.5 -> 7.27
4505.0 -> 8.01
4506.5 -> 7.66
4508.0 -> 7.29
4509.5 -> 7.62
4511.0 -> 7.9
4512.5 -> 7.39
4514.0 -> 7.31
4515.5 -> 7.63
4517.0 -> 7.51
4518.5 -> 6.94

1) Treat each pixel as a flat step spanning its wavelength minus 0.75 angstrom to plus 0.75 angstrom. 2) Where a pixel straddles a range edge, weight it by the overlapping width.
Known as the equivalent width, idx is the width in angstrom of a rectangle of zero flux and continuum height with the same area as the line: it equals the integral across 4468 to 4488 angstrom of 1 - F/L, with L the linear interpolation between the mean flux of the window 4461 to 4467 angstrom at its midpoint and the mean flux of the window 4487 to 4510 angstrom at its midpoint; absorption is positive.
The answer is 0.1 angstrom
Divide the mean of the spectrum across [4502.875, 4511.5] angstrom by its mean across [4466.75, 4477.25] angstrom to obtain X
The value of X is 1.05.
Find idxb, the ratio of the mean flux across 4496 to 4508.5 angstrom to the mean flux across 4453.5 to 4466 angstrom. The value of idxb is 1.1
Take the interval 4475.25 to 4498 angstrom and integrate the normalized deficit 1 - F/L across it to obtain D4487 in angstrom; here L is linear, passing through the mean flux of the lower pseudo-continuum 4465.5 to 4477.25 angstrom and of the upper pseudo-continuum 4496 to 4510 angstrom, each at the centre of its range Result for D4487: 0.6 angstrom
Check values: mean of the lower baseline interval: 7.3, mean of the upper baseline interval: 7.31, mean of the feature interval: 7.1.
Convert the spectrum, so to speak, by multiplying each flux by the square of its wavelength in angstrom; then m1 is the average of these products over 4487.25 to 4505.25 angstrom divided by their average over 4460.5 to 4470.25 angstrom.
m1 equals 1.0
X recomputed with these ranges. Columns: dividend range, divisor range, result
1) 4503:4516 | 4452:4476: 1.08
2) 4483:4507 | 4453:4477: 1.03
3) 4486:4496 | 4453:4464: 1.06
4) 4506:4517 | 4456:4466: 1.10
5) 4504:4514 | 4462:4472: 1.06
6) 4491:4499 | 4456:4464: 1.06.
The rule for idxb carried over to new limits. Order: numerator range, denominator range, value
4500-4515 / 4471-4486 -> 1.03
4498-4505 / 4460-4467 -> 1.01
